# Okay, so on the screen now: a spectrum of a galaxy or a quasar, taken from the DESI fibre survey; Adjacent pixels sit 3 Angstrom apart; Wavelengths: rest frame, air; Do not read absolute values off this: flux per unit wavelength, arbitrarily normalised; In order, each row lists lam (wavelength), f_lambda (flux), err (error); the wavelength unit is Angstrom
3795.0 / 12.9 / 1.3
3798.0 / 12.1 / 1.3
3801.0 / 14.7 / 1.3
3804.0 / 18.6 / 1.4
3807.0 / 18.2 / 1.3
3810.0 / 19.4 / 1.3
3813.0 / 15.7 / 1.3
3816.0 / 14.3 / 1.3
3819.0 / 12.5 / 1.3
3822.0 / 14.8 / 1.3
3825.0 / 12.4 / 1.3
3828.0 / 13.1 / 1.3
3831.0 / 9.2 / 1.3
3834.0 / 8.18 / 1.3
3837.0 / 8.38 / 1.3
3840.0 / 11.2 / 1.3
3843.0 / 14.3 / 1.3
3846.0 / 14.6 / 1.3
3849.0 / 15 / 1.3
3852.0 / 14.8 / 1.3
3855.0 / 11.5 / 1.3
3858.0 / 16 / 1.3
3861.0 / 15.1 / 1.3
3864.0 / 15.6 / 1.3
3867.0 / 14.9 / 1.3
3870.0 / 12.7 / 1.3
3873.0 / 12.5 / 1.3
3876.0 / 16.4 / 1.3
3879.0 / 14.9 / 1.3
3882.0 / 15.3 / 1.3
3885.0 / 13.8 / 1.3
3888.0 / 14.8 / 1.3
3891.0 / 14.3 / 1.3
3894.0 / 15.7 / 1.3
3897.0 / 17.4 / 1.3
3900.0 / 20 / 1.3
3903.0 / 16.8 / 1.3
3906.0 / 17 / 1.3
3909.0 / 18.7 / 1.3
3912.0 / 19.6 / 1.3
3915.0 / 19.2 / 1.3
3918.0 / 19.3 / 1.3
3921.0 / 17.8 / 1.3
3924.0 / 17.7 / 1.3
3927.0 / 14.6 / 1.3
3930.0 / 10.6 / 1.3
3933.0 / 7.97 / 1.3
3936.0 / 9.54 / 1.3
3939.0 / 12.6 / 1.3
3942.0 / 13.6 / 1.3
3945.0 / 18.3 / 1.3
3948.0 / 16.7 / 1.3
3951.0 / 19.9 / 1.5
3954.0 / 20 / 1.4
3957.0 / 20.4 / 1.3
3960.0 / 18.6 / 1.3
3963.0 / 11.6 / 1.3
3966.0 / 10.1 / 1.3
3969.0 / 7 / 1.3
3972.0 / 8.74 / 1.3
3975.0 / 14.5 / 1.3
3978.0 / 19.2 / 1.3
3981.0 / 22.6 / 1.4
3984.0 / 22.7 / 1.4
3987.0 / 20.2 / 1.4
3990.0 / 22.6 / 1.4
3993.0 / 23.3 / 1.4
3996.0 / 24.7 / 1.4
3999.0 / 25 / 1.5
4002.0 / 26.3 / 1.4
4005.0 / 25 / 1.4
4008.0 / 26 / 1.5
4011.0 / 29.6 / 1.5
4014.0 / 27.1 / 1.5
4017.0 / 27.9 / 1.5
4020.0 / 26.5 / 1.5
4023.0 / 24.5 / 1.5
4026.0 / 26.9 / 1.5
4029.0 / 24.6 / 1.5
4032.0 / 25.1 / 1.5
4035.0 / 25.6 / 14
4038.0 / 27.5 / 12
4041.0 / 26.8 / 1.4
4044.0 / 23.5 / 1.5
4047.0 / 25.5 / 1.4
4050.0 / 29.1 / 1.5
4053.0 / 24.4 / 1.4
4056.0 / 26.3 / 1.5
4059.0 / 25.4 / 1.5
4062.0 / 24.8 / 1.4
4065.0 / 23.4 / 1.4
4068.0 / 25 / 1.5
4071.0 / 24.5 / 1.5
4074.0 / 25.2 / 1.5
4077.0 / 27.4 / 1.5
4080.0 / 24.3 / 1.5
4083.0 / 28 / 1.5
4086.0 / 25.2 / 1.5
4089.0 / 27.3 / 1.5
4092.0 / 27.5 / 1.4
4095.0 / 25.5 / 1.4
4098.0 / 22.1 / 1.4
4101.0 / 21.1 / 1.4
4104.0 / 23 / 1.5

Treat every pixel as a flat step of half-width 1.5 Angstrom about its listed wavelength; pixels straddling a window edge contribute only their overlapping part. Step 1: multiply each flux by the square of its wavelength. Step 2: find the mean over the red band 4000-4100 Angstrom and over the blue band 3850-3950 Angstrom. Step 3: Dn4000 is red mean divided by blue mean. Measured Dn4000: 1.8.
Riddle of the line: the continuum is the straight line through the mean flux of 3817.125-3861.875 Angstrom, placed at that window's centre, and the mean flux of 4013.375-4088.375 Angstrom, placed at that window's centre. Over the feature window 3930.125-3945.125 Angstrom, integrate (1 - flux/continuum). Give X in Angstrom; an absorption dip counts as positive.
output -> 5.7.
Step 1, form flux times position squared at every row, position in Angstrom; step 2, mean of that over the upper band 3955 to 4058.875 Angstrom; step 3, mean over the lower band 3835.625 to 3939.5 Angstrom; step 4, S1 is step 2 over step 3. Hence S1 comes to 1.62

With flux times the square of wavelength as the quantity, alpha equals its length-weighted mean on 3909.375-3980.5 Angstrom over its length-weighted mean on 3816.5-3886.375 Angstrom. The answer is 1.20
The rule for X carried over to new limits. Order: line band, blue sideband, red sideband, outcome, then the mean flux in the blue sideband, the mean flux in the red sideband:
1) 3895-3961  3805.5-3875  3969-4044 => 7.6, 13.7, 23.5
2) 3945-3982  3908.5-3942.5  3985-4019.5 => 7.6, 15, 25.2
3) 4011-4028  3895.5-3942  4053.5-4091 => -3.5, 15.8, 25.6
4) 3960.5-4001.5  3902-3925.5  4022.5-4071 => 7.5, 18.3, 25.5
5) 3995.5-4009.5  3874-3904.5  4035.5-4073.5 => -1.9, 15.9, 25.5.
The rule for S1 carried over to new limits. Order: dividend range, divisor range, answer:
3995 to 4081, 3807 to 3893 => 2.05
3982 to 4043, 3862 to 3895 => 1.86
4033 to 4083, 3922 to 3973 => 1.92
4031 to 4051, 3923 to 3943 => 2.26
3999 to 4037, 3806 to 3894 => 2.05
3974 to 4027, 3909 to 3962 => 1.54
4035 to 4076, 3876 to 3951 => 1.74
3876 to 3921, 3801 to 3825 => 1.12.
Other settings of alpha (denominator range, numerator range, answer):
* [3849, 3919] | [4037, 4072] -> 1.75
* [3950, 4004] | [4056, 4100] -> 1.42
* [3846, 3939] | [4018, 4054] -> 1.82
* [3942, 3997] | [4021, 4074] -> 1.50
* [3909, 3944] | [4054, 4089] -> 1.83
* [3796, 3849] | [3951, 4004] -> 1.49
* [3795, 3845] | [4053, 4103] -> 2.12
